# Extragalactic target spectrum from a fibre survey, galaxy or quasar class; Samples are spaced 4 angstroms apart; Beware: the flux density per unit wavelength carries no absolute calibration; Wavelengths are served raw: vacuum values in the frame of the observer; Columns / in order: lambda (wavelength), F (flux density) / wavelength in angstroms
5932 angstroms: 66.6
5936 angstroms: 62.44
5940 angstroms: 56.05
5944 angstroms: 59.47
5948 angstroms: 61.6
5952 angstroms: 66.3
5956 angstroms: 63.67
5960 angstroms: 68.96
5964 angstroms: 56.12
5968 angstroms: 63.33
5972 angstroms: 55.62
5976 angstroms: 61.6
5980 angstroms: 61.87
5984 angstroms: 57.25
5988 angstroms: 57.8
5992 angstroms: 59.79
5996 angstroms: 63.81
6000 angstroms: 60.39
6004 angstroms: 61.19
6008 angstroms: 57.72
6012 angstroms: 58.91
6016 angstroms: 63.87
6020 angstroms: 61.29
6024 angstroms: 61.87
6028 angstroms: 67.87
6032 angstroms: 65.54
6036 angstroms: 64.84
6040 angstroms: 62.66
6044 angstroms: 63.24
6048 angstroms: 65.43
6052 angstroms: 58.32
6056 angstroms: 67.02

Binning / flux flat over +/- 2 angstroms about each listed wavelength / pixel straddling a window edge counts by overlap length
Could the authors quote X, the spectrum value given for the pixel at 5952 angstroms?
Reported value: 66.3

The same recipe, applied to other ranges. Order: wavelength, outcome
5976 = 61.6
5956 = 63.67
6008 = 57.72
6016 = 63.87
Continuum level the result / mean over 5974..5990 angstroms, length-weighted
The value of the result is 59.6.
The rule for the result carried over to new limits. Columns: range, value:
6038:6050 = 63.8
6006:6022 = 60.4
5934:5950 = 59.9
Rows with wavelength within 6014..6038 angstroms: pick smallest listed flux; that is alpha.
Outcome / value 61.29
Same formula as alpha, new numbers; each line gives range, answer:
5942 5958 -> 59.47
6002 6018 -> 57.72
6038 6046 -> 62.66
